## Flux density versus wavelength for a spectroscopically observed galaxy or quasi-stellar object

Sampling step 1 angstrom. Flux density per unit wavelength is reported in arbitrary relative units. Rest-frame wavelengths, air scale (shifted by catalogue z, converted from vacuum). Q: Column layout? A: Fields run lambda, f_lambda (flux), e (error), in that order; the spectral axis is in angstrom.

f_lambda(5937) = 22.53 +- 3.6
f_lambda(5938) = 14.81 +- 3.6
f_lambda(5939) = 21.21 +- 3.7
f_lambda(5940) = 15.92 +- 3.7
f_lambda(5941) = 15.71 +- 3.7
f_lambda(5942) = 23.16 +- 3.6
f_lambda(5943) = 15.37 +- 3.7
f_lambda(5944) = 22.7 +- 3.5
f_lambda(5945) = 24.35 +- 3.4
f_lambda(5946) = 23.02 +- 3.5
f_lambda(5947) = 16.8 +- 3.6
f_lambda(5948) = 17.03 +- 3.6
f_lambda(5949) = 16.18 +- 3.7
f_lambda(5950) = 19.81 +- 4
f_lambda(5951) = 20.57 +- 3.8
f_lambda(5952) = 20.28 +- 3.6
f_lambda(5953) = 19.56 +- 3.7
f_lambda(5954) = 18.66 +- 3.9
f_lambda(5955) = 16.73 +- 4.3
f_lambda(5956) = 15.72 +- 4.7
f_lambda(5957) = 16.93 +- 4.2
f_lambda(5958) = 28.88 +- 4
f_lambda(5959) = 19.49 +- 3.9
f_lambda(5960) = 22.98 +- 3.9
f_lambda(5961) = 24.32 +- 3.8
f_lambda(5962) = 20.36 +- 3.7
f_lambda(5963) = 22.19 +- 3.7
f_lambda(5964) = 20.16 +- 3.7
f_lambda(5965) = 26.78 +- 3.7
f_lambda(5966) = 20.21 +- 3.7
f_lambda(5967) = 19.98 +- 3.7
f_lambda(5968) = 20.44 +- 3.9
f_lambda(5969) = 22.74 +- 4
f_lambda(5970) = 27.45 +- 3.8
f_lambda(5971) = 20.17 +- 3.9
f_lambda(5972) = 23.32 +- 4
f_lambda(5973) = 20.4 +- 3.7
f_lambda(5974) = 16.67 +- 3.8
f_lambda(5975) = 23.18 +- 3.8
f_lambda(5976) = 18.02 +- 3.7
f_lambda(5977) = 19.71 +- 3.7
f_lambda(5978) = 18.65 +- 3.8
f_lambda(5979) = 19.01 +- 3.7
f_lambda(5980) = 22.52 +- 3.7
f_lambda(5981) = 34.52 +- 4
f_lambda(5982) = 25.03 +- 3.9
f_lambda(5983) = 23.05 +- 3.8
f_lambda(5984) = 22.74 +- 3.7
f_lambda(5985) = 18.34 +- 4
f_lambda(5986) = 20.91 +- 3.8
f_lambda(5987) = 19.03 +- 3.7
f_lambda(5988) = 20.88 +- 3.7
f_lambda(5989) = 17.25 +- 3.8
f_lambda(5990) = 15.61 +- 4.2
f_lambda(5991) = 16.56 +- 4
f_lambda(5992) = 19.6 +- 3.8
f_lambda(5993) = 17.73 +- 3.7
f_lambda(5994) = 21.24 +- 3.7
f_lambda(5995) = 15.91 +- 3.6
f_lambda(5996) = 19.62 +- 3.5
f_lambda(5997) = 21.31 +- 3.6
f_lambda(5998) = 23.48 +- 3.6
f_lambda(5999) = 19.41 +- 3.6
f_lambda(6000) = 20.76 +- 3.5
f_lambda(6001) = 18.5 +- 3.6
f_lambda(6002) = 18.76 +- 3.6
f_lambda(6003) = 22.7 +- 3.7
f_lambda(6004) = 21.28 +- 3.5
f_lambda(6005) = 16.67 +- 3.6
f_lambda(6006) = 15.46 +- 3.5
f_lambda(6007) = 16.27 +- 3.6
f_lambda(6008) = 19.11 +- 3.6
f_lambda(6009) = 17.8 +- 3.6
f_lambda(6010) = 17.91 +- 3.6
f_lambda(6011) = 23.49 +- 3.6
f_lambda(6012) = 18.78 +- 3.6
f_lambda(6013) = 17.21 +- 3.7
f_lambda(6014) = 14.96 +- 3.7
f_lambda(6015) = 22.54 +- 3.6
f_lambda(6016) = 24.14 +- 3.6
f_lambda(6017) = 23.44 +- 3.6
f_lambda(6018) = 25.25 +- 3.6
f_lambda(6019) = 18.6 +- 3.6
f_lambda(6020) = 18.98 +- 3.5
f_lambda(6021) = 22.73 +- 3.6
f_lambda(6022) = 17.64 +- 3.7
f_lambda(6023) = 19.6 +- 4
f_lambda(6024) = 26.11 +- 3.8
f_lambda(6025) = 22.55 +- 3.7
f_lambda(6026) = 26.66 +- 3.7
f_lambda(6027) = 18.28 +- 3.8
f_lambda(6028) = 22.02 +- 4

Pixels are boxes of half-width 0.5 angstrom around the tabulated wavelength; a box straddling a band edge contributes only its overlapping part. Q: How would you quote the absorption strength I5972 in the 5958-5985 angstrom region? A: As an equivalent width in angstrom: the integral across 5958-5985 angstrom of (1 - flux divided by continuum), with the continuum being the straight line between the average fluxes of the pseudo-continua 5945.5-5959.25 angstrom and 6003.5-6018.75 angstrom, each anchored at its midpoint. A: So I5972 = -3.9 angstrom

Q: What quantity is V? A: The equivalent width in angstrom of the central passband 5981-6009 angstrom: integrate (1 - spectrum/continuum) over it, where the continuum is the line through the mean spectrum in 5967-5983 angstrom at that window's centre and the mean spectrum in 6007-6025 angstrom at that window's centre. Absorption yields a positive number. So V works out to 2.0 angstrom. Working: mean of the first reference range 22.1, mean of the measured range 19.8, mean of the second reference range 20.4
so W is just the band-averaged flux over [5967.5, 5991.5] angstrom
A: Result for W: 21.1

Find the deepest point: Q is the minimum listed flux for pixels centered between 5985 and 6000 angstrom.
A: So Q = 15.61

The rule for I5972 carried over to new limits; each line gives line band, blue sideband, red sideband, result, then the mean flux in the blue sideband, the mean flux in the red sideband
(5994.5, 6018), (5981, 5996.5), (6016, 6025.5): 1.5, 20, 21.8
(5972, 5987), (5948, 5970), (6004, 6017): -1.2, 20.7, 19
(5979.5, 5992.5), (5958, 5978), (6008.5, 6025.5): 0.0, 21.6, 20.7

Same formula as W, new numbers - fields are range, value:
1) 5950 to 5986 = 21.4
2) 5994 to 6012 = 19.4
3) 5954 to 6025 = 20.5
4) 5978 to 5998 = 20.6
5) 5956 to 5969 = 21.7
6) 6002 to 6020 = 19.7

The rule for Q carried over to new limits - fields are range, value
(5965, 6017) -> 14.96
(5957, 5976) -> 16.67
